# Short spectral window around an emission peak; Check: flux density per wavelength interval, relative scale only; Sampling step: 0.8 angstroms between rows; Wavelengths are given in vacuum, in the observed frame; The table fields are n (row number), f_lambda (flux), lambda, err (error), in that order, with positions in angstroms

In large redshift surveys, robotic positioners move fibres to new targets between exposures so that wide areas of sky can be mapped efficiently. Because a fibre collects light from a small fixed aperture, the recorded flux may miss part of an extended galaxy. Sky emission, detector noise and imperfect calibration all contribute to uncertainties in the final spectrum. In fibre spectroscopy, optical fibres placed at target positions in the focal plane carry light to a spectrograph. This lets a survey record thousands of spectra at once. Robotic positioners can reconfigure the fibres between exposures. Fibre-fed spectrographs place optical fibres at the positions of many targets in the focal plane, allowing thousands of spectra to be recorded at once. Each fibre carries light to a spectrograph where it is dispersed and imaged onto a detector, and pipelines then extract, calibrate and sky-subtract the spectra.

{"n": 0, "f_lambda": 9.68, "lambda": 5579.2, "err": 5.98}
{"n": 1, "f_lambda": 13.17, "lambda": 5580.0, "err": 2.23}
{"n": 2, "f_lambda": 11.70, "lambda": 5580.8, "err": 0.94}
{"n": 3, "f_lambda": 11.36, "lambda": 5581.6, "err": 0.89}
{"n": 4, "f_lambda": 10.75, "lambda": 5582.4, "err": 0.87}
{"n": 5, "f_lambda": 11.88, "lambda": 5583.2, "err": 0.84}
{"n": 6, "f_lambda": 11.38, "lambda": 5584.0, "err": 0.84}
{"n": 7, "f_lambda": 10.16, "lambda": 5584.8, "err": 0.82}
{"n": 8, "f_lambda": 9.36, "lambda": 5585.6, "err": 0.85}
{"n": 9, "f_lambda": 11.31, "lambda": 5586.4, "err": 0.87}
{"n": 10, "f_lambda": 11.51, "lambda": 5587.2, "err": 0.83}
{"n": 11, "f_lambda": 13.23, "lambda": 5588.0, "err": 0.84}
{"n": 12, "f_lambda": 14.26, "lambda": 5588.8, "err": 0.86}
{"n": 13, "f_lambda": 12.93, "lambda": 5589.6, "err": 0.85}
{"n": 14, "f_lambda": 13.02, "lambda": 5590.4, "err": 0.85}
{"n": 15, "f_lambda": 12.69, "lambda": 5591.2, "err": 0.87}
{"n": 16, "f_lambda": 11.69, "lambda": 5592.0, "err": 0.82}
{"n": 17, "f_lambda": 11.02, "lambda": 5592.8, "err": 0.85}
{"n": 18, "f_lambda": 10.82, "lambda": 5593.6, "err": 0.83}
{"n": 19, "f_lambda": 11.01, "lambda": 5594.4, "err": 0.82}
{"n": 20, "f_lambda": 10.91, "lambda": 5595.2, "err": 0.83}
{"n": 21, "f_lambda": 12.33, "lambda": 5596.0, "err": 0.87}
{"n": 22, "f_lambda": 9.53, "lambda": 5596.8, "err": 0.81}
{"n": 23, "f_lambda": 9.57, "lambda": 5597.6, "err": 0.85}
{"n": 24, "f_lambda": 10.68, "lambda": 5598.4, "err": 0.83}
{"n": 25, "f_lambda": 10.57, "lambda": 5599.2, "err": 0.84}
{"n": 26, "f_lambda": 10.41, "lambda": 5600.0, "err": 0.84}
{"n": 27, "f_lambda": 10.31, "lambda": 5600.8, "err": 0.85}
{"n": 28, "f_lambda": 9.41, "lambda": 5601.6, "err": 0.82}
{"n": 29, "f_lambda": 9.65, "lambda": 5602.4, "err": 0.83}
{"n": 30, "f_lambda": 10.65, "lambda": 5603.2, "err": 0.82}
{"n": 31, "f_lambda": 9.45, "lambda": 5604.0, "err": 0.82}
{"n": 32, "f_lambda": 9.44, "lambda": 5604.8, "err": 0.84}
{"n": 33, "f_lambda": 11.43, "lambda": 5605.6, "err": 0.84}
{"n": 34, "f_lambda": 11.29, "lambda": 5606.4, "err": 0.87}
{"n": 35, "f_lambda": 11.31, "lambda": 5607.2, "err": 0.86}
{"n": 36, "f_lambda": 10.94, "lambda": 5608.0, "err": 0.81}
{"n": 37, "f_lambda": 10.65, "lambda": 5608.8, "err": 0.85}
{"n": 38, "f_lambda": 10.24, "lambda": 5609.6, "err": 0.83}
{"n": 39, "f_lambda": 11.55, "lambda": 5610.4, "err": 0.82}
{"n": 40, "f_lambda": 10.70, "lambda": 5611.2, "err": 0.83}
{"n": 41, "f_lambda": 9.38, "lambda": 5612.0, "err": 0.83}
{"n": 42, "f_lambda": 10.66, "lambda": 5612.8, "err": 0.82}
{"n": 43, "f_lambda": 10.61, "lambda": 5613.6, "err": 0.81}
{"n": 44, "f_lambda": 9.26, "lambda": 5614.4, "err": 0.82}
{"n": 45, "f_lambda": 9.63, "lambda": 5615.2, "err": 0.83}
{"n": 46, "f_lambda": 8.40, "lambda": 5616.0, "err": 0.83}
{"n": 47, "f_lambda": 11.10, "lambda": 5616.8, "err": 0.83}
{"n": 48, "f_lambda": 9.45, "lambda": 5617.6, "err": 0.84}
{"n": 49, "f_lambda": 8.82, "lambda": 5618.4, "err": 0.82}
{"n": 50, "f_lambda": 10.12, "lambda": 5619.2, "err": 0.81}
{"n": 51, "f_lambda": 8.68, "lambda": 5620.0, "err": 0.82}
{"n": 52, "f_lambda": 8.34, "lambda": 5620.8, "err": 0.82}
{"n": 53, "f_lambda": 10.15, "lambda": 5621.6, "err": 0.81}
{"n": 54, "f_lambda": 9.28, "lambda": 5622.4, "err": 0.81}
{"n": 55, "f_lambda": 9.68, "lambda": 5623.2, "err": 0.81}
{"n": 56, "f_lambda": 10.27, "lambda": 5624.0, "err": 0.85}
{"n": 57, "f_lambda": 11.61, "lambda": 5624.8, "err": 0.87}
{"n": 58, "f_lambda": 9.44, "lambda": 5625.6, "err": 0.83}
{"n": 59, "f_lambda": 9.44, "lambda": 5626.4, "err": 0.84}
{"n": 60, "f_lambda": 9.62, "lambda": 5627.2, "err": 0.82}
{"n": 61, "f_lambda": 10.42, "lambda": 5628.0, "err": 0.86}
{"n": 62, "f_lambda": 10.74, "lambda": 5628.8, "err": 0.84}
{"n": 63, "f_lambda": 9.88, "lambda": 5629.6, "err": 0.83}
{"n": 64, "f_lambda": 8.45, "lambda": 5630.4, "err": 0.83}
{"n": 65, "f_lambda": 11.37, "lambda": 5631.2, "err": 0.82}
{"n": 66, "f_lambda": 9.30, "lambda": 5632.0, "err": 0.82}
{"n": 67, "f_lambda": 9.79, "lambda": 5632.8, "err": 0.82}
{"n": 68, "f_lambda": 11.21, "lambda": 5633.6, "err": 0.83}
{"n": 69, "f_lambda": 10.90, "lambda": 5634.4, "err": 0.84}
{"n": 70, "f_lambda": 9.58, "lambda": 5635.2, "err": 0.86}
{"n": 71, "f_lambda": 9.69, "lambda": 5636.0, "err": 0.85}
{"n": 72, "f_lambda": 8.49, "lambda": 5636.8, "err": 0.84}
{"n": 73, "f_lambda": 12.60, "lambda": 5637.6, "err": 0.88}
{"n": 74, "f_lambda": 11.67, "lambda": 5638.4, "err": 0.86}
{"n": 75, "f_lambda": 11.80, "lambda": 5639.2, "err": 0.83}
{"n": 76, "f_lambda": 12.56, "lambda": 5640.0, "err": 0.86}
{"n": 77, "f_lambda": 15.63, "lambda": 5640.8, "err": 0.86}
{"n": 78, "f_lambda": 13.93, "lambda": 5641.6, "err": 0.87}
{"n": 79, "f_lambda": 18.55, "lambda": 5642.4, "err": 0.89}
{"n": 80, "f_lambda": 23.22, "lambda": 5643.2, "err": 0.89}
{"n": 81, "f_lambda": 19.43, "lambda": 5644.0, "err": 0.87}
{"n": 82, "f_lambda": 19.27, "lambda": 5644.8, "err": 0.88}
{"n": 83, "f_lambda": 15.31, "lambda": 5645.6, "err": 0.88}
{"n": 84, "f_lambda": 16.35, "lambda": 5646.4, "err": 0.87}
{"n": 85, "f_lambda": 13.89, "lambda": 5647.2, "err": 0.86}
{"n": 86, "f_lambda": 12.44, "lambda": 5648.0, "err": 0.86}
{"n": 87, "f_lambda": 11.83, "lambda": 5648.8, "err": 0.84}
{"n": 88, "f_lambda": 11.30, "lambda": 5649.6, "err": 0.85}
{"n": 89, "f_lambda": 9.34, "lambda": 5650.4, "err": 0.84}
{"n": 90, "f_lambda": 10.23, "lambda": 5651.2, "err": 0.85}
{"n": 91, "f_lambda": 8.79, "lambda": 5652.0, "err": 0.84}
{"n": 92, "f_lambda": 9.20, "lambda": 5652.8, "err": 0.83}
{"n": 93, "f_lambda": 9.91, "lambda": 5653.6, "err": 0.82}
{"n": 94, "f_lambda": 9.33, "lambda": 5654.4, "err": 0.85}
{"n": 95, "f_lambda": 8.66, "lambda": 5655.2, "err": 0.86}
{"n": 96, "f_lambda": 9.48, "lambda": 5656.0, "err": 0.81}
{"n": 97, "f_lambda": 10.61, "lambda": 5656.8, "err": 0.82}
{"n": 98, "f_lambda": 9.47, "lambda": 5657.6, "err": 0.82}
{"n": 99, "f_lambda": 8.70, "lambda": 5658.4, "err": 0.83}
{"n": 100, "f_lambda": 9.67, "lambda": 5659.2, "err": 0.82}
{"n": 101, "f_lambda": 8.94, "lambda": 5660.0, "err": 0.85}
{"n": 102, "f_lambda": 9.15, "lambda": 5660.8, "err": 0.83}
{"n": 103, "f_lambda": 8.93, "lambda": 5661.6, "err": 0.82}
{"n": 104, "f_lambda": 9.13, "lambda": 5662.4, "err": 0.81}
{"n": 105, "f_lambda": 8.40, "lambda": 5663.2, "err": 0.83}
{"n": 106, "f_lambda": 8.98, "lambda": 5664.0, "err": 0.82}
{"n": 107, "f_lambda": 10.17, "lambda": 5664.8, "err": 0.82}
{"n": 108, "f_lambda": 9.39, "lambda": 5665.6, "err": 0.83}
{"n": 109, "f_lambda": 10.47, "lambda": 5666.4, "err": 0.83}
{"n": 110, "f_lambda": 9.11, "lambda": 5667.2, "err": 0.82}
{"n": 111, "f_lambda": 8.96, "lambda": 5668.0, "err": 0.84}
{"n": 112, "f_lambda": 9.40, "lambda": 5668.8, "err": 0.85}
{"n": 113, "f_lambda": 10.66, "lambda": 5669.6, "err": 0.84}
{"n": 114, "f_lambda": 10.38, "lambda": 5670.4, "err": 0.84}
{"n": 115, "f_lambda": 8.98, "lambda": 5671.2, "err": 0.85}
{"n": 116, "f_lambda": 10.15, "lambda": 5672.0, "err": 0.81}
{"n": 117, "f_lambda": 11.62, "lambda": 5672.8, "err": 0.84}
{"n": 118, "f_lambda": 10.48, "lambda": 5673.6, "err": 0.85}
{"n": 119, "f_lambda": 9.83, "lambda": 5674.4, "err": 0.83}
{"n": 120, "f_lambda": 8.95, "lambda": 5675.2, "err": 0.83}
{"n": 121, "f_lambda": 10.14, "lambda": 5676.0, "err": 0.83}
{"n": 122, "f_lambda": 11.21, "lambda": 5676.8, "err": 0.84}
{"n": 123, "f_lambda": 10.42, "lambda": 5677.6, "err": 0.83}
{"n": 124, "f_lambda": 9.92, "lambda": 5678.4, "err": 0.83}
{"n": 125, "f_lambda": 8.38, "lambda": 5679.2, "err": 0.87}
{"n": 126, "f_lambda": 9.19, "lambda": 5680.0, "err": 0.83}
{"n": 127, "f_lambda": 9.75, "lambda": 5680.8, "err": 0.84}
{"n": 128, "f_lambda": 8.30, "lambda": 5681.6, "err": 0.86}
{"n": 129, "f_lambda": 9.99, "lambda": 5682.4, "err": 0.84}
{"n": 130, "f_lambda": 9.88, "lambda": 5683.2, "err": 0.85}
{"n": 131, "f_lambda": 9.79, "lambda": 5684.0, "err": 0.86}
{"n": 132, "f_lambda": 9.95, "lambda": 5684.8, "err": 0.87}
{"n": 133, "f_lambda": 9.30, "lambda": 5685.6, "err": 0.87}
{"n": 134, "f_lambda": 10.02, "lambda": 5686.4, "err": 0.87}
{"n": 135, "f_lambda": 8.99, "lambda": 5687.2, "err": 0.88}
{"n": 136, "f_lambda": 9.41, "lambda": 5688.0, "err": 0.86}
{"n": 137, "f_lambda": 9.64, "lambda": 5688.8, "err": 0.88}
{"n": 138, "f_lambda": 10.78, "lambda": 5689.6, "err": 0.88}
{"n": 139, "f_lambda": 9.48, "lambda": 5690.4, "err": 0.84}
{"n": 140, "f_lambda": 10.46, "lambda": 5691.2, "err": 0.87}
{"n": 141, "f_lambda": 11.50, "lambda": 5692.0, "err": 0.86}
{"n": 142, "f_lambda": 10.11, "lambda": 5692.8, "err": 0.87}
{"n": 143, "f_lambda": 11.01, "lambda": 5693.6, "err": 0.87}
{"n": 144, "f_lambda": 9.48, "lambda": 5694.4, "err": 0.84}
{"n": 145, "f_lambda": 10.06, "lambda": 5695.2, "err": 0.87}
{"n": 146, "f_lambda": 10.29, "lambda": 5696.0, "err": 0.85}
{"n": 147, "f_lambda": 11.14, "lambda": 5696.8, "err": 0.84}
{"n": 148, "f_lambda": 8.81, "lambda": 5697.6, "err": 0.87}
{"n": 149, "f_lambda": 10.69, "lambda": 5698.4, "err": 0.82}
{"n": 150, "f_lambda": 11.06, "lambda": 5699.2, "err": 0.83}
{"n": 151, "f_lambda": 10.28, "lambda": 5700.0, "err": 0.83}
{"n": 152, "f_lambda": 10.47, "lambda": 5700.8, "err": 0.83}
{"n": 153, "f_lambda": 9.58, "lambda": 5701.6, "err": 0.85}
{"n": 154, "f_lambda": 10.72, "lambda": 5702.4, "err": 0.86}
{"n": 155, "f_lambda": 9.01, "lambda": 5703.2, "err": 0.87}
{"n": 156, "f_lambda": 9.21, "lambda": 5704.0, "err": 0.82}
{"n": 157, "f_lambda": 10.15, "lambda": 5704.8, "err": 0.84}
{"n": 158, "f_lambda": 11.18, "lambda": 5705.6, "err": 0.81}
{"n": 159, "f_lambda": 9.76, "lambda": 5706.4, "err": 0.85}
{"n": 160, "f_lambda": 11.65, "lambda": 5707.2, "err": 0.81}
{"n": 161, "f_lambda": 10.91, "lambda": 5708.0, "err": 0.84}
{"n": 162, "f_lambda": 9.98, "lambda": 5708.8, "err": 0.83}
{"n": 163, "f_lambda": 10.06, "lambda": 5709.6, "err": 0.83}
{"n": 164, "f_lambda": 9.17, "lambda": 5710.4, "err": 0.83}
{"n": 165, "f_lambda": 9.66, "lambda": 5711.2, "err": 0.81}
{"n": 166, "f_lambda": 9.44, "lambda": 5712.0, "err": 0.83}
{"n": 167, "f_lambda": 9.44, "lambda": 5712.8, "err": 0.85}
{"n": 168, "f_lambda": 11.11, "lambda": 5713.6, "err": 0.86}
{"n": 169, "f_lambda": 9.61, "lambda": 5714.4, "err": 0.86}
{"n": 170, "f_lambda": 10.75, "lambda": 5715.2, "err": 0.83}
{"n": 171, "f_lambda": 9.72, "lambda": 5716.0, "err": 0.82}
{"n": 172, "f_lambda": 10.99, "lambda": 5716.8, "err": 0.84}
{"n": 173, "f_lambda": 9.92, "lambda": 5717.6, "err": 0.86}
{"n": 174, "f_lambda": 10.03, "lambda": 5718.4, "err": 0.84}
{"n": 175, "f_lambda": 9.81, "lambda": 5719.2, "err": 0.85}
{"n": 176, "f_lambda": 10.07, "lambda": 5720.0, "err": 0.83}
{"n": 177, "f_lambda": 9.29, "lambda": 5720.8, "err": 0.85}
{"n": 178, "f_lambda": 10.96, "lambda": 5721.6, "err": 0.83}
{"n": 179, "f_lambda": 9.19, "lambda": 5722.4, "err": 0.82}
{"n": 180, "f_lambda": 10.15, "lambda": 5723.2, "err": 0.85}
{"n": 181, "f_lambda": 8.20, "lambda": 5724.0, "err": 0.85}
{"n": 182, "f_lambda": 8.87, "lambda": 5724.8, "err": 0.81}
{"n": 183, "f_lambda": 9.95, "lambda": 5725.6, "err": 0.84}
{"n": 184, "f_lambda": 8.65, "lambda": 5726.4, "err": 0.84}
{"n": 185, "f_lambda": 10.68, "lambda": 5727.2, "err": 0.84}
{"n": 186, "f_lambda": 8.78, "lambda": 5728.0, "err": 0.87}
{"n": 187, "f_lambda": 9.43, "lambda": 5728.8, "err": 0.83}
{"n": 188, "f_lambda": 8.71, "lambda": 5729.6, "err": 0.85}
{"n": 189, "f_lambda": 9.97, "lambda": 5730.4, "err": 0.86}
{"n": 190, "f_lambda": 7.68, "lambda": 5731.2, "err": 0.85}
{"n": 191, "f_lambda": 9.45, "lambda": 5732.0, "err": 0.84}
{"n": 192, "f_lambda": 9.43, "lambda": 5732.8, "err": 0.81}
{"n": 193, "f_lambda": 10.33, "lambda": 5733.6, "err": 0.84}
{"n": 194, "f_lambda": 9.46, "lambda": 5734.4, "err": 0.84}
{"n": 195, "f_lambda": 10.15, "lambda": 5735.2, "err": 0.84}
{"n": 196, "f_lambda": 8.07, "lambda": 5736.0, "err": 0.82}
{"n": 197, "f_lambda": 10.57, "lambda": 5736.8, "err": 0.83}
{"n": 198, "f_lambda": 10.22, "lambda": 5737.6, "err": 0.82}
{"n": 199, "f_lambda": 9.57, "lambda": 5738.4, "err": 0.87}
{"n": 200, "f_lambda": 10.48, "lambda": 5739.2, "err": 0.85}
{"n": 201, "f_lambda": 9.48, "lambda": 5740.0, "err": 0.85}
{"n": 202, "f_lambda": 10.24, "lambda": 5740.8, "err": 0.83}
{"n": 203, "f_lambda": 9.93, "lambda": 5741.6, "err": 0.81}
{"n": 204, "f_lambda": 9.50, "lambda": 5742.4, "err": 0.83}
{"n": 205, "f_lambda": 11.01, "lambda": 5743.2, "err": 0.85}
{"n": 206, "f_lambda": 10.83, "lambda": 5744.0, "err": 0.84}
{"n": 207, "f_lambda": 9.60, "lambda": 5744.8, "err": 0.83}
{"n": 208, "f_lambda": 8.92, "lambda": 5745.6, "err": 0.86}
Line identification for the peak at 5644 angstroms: [O III]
